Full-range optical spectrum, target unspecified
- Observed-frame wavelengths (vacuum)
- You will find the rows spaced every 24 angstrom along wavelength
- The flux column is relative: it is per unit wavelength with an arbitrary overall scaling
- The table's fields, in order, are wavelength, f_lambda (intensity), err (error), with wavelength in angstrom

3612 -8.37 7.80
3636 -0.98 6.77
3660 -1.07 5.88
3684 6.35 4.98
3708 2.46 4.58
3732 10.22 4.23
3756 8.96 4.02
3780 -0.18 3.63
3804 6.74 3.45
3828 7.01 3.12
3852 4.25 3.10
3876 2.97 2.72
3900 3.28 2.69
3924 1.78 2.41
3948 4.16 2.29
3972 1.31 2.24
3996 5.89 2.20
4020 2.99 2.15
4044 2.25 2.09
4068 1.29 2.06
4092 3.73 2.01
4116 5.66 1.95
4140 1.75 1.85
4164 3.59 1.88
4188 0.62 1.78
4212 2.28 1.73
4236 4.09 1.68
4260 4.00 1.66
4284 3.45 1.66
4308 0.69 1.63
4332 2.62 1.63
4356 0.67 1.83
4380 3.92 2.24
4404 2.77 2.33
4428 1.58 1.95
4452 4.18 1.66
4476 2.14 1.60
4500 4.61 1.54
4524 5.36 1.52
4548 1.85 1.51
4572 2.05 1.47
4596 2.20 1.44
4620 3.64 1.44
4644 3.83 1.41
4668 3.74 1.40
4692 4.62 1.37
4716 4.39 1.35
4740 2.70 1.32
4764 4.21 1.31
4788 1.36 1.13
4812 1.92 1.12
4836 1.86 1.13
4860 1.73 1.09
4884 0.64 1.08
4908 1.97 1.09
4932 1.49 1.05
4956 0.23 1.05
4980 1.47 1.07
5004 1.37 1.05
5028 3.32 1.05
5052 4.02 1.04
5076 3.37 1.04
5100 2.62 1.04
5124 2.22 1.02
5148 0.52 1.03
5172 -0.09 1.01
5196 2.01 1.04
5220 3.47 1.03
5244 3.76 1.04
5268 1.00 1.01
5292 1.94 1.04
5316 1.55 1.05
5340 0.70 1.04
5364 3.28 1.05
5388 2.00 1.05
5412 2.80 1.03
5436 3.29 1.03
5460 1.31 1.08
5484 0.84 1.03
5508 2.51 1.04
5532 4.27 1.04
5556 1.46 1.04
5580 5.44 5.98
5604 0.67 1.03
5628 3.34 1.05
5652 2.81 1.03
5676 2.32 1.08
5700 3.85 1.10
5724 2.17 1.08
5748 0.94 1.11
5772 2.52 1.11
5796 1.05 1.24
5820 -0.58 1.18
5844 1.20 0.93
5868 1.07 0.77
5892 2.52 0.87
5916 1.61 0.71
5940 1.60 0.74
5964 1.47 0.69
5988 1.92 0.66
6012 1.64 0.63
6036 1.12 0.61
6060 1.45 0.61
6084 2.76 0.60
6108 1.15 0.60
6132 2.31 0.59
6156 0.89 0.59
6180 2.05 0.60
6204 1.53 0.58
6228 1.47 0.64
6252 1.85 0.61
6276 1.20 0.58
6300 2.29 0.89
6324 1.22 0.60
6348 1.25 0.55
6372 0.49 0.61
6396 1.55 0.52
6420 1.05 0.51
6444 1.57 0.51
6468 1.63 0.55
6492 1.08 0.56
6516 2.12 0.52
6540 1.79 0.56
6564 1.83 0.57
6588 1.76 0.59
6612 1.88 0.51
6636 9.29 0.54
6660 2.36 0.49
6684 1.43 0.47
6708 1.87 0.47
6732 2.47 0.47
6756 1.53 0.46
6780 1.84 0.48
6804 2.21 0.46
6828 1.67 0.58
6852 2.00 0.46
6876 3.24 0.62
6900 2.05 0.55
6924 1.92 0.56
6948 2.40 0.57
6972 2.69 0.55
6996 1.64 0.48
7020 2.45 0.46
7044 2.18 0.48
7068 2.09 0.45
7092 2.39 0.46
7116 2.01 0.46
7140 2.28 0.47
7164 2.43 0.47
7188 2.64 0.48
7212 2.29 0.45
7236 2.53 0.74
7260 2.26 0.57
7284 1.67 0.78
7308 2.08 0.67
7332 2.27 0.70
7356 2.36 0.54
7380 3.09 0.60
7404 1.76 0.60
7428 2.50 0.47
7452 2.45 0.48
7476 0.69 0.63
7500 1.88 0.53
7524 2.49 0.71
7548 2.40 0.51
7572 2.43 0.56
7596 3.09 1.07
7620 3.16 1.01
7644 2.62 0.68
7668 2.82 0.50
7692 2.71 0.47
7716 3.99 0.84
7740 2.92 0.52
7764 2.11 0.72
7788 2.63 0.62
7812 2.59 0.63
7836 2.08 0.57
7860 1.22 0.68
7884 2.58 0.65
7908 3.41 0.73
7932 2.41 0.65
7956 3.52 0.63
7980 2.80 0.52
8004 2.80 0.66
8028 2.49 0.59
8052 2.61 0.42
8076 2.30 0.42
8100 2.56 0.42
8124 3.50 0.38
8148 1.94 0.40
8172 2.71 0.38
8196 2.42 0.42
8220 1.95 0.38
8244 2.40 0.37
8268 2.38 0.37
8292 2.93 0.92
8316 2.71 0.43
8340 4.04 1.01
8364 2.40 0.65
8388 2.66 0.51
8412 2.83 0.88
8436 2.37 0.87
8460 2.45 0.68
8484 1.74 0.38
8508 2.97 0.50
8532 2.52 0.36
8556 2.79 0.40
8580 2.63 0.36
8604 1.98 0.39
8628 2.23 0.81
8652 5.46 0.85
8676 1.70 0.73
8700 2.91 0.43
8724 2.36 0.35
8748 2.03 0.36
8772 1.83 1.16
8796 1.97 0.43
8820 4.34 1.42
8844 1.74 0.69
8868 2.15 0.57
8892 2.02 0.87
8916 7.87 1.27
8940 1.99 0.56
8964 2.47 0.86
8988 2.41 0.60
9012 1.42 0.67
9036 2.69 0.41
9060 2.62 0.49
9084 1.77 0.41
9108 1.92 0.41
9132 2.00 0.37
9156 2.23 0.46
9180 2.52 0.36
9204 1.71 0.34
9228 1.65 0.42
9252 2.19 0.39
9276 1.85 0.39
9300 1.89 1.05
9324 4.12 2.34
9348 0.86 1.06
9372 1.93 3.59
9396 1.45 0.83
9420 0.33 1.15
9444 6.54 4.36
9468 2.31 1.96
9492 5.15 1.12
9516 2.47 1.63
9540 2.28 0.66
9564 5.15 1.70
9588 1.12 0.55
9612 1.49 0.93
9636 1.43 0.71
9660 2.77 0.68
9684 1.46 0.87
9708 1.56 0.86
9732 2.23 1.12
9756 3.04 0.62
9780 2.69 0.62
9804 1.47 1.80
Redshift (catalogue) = 0.78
